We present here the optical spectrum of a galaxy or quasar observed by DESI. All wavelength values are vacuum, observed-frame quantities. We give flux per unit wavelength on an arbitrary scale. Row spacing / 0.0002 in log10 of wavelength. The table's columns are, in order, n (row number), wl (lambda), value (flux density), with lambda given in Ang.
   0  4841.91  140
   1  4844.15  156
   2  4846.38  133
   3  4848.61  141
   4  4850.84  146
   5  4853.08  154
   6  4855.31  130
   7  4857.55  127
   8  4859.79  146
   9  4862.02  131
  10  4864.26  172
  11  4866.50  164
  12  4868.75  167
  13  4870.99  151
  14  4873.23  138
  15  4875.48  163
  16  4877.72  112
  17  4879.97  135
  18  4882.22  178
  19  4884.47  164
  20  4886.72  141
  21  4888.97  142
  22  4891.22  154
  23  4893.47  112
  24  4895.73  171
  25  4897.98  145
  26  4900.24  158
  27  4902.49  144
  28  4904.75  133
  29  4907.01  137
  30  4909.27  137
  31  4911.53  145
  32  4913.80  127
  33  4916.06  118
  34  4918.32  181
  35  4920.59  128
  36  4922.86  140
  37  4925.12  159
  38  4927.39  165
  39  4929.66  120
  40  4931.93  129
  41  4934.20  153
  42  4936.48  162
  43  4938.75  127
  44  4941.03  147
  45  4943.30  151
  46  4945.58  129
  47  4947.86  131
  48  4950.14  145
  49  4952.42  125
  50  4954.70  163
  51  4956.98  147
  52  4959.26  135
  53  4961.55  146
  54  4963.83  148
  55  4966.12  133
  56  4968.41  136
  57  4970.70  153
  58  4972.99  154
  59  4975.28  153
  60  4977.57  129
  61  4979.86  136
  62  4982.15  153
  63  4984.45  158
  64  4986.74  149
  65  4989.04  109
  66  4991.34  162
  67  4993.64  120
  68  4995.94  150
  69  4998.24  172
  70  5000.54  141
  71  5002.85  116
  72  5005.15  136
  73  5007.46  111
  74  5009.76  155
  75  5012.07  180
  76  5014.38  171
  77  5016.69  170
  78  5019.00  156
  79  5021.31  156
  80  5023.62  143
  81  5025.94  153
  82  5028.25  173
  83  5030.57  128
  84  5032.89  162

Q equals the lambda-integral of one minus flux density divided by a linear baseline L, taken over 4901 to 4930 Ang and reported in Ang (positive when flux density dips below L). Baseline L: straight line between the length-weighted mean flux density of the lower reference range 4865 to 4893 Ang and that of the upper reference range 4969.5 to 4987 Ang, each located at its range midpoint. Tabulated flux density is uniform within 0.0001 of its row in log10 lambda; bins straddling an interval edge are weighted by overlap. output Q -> 1.5 Ang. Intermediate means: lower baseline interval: 150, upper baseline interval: 148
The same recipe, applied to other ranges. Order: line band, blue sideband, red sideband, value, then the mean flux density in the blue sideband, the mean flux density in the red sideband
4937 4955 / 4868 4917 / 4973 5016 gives 0.6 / 144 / 145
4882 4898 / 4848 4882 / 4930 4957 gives -0.6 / 146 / 142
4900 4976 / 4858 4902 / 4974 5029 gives 3.0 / 149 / 148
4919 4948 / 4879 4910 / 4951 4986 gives 0.6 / 147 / 145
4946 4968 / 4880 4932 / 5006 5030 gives 1.3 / 145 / 156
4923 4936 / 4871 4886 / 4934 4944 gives 0.2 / 148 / 147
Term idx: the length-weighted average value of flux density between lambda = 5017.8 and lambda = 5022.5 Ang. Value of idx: 156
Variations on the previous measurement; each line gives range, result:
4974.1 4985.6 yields 146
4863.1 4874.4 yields 158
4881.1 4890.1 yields 156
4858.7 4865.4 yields 150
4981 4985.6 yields 156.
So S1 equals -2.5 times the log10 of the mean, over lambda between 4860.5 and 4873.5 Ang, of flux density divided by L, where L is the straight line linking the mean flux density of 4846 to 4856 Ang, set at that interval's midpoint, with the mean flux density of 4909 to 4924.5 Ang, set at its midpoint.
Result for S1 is -0.10 mag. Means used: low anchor 142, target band 155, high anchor 140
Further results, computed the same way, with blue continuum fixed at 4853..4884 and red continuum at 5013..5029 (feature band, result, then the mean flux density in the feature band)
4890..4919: 0.06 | 143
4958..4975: 0.09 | 144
